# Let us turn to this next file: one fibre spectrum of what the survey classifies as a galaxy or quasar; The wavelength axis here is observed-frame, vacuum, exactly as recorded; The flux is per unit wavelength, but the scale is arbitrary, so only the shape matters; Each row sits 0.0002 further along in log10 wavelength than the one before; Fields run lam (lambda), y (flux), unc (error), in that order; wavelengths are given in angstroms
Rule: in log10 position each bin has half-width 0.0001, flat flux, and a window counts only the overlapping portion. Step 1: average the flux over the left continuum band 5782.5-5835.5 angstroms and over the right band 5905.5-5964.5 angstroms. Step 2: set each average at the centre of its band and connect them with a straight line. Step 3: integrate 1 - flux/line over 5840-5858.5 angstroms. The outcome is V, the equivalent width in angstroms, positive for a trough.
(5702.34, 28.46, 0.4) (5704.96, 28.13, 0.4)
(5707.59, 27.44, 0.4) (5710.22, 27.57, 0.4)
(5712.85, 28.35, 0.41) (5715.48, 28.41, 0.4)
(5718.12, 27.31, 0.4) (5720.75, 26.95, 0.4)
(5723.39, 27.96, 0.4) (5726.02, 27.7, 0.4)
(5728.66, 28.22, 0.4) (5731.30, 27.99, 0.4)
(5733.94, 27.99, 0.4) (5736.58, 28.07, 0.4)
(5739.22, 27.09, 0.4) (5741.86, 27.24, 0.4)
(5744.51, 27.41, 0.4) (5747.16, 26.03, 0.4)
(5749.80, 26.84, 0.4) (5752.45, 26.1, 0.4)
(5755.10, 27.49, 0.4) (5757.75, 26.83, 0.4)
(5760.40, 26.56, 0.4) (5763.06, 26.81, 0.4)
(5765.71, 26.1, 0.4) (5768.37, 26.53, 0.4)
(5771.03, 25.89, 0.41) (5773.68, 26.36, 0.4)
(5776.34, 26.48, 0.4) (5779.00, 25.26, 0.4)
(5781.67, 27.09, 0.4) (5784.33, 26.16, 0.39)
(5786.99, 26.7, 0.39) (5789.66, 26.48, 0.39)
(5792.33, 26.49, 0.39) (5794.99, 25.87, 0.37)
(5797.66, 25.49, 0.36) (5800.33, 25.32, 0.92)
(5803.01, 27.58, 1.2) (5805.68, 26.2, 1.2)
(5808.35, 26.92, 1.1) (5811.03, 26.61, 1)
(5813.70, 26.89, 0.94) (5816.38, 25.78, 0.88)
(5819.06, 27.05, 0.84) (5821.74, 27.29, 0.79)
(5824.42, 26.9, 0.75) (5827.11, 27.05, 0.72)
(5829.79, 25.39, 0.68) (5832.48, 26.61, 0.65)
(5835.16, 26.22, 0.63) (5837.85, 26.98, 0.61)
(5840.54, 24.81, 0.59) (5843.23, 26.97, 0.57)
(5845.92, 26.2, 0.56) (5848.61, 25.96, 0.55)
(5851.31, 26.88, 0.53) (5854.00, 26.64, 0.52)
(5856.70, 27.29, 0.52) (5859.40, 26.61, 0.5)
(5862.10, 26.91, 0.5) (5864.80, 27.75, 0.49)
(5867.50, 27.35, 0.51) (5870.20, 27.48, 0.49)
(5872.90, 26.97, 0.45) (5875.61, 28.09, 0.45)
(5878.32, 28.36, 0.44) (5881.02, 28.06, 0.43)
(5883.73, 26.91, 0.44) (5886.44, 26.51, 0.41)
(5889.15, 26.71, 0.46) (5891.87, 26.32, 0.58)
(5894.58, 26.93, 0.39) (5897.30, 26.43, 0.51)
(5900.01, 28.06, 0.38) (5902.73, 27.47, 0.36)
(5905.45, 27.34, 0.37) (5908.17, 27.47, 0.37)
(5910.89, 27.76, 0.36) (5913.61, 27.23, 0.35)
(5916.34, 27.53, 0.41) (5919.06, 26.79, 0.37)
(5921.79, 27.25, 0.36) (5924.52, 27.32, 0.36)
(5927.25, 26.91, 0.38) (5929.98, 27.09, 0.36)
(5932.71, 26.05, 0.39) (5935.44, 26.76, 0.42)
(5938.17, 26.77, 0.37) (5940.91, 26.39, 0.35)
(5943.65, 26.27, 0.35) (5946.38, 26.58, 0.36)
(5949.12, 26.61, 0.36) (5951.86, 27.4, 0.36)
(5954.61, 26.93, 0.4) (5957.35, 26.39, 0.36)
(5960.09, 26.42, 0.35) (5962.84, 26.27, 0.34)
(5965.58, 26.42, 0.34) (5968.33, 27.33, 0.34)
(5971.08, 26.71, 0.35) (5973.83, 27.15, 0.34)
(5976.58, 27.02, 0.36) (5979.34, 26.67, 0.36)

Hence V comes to 0.09 angstroms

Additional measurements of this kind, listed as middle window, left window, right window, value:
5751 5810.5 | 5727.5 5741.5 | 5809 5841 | 1.7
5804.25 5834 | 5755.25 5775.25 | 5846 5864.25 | 0.0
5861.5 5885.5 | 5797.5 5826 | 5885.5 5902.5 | -0.7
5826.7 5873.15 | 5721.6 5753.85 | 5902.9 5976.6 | 0.8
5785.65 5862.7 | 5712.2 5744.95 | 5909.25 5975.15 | 2.4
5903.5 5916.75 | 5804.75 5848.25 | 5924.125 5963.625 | -0.4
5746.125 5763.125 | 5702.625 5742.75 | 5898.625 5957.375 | 0.6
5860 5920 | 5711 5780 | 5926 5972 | -1.1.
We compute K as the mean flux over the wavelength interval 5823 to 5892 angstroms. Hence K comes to 26.9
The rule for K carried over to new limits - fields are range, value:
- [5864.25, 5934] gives 27.2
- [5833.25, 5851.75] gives 26.3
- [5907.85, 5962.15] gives 26.9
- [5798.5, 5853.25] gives 26.5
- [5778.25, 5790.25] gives 26.4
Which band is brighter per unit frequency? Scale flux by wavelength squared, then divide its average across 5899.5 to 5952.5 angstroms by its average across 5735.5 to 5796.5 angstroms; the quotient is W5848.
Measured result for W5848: 1.07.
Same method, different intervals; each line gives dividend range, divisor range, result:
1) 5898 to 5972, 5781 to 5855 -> 1.06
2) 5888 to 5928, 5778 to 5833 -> 1.06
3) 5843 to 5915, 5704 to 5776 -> 1.05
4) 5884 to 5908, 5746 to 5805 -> 1.07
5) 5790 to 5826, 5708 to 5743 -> 0.98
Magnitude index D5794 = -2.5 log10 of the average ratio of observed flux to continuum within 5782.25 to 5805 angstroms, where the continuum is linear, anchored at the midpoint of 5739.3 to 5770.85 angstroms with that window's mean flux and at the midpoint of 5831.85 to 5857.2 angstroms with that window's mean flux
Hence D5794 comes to 0.01 mag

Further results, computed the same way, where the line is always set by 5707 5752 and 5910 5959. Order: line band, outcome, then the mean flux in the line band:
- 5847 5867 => 0.01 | 26.9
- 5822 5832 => 0.03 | 26.5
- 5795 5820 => 0.04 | 26.4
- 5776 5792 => 0.04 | 26.4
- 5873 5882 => -0.04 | 28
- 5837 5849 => 0.04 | 26.2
